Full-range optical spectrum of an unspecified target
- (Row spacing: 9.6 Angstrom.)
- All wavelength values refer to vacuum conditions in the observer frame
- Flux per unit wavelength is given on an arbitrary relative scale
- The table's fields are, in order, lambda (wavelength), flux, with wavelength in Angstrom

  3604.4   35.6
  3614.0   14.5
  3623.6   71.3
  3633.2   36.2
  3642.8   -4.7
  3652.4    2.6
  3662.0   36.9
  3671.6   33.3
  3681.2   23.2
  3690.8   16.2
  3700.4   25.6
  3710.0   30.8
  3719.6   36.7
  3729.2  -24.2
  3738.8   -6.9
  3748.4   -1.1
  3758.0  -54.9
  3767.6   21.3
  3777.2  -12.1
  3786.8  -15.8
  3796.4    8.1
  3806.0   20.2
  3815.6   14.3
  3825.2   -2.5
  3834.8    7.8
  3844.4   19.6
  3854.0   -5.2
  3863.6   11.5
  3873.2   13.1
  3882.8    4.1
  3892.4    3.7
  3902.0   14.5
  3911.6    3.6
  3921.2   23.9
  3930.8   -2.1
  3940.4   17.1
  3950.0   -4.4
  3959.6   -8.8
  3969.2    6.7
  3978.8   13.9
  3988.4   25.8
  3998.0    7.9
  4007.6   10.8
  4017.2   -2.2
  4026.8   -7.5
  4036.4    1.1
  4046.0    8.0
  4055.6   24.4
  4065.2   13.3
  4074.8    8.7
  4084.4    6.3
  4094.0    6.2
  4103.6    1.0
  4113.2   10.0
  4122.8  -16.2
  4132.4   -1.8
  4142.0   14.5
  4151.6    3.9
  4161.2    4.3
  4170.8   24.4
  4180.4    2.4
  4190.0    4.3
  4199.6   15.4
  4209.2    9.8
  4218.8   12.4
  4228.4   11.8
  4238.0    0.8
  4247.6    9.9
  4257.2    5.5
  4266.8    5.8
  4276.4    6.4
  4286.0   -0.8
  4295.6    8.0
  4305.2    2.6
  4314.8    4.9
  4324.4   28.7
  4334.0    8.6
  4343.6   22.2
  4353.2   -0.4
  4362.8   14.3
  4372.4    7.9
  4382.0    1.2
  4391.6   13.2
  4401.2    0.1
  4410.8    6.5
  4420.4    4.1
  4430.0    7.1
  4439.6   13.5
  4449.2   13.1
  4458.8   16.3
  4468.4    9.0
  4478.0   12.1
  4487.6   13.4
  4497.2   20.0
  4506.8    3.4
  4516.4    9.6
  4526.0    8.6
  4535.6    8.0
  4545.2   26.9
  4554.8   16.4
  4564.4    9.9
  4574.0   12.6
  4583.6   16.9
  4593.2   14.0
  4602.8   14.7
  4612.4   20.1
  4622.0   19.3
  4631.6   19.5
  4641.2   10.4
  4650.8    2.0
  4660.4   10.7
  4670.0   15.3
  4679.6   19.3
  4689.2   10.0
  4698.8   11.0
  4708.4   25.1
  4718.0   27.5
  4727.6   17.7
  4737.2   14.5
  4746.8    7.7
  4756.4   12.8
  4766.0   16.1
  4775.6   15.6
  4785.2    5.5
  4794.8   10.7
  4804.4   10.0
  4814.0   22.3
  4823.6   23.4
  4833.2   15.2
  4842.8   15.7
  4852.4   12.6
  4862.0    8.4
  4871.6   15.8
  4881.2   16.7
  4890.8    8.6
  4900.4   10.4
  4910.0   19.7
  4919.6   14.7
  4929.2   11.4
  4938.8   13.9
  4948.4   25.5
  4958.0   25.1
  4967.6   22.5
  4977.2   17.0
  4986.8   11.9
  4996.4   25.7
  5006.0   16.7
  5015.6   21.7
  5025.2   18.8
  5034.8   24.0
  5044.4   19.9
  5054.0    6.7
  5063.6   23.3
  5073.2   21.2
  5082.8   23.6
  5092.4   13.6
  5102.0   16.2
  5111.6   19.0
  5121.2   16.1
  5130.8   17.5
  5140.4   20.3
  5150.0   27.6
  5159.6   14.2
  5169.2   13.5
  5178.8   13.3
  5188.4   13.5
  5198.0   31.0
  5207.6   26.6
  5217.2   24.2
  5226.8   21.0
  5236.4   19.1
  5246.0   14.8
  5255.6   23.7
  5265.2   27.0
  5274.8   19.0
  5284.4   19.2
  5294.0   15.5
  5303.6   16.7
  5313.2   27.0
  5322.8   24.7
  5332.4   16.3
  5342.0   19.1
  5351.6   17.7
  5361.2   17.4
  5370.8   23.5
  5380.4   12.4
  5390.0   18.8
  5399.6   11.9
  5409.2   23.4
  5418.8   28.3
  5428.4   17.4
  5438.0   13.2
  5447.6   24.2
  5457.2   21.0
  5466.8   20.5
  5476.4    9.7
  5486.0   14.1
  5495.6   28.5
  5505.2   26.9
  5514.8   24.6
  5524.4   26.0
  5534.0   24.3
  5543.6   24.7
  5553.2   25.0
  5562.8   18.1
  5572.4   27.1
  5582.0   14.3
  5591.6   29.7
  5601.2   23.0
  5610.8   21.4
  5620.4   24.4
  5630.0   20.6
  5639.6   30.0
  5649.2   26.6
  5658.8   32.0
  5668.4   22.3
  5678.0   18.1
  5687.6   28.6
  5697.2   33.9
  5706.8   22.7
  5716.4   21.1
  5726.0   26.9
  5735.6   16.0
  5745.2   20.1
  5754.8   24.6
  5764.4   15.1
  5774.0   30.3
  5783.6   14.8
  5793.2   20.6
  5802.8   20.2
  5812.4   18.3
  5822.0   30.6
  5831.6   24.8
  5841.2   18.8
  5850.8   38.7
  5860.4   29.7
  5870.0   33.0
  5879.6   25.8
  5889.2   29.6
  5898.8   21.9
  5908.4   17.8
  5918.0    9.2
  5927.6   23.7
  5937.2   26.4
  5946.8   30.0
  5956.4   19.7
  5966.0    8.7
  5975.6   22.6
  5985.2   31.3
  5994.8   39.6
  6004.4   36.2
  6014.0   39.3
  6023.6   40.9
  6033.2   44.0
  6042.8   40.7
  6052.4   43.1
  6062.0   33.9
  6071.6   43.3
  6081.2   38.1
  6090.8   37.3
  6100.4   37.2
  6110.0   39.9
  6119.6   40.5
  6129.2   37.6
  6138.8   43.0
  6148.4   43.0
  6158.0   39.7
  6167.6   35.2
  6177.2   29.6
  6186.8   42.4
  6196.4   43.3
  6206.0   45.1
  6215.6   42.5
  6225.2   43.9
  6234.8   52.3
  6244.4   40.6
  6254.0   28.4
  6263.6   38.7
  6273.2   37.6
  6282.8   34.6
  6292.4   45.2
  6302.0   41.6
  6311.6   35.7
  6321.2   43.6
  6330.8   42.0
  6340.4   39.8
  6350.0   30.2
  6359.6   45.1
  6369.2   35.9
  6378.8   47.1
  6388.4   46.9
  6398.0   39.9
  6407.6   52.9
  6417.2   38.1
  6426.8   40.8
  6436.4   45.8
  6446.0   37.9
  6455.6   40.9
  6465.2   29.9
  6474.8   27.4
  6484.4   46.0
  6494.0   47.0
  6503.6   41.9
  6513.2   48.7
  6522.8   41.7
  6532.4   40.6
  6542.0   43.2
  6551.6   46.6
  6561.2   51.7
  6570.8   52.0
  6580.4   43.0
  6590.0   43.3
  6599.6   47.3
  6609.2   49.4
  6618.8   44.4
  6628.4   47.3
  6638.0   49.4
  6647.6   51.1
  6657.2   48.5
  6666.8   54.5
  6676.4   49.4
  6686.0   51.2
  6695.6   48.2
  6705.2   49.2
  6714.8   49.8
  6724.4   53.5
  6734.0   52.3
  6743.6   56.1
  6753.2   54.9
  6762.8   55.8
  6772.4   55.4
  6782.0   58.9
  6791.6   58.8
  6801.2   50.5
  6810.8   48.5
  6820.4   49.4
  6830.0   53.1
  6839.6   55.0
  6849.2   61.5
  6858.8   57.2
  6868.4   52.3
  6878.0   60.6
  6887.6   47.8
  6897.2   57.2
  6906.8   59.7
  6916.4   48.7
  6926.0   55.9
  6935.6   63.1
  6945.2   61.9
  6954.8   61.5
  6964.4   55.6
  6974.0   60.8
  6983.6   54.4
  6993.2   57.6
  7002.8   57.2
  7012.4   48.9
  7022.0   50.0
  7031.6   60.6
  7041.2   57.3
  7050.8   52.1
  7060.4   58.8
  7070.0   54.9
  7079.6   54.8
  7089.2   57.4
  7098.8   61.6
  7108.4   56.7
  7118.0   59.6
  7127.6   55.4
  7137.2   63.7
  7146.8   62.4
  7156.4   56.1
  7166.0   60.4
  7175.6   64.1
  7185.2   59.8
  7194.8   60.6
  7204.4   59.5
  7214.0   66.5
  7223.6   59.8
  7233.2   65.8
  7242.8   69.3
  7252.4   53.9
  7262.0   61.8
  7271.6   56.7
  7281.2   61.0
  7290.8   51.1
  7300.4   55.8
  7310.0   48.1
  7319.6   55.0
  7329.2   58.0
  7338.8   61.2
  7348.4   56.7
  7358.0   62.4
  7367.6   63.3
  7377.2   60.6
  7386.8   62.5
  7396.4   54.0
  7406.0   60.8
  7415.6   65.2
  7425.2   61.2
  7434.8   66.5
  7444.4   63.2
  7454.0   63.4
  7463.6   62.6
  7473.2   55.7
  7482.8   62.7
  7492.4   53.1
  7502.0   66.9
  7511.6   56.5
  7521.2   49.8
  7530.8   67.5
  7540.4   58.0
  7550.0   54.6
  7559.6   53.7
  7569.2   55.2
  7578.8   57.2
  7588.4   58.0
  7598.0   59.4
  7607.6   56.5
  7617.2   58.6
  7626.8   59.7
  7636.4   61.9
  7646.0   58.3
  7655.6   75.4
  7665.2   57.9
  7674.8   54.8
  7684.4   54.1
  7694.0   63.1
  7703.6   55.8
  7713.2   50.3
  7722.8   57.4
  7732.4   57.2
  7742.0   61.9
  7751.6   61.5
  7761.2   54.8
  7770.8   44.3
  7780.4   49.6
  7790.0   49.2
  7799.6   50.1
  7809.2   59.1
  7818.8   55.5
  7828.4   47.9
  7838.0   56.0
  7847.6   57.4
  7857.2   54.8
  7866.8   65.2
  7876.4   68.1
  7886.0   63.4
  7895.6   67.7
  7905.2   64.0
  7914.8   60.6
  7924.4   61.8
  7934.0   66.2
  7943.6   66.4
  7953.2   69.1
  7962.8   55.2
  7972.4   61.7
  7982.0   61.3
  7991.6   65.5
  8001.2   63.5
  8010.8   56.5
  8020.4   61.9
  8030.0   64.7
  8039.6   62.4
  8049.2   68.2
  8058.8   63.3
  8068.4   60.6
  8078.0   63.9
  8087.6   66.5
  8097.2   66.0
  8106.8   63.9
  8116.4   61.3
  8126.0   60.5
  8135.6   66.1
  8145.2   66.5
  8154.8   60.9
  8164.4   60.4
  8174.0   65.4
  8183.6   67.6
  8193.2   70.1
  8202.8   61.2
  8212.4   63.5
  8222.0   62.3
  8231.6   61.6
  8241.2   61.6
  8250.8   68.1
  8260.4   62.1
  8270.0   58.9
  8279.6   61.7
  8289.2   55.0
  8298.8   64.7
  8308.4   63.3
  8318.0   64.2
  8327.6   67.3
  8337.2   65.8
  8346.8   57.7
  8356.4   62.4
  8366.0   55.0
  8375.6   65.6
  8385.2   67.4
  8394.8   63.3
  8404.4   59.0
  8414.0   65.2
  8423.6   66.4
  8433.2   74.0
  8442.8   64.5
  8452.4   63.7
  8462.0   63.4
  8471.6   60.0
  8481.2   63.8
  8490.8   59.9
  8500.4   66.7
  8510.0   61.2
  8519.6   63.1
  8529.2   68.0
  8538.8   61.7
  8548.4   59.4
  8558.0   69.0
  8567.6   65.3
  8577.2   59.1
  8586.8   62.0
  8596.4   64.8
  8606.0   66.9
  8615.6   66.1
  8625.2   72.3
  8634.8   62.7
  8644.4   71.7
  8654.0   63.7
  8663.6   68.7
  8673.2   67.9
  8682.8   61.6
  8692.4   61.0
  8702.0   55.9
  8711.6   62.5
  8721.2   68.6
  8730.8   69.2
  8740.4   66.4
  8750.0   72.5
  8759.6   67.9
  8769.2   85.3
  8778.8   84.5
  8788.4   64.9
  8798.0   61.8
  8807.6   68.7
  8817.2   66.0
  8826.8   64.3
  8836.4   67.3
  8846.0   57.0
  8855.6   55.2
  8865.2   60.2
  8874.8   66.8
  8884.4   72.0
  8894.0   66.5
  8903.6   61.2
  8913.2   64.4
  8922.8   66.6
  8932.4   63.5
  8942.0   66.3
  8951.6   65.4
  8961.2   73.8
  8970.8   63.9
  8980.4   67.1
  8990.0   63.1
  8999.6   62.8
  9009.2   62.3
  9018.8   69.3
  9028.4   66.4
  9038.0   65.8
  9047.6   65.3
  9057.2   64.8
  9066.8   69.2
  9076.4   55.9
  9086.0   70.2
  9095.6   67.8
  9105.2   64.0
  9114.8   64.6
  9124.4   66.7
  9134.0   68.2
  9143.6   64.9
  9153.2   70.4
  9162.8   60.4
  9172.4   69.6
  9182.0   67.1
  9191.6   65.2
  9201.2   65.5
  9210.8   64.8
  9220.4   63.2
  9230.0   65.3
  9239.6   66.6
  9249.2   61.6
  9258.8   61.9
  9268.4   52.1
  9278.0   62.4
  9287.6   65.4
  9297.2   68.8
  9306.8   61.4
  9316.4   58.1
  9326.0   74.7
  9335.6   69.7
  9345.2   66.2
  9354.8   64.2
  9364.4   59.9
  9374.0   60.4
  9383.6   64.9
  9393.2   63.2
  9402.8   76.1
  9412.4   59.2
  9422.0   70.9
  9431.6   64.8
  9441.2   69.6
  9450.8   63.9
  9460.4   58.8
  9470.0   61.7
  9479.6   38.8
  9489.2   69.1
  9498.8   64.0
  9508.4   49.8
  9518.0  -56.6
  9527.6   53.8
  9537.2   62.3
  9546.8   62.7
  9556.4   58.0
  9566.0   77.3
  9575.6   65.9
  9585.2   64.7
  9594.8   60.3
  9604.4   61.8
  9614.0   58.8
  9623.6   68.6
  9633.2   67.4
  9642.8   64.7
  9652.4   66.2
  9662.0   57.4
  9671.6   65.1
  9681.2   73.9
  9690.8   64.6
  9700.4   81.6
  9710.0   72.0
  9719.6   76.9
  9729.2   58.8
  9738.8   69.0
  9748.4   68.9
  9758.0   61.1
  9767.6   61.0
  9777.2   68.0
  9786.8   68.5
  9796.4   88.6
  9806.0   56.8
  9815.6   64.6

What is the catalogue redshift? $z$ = 0.503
